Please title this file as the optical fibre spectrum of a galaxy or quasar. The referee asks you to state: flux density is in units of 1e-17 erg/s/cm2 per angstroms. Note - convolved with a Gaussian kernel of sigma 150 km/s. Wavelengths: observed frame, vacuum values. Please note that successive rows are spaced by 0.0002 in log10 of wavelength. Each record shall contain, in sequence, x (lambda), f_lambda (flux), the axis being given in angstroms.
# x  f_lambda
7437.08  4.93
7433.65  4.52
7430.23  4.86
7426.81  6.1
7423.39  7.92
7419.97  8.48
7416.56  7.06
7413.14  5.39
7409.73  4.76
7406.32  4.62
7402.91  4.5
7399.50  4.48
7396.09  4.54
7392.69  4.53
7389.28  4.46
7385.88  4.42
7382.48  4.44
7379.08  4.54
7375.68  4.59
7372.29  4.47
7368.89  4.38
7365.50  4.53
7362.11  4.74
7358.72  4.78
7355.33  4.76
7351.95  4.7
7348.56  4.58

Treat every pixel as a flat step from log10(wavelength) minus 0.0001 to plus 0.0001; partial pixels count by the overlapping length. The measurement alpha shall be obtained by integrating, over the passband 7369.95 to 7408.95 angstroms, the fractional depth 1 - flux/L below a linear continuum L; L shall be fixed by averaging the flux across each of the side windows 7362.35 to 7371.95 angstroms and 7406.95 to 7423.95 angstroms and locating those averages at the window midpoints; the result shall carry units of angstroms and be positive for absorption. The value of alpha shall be 6.3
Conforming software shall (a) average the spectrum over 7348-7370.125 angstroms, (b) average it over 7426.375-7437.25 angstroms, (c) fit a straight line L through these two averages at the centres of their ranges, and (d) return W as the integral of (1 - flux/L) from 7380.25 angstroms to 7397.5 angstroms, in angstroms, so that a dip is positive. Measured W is 1.1 angstroms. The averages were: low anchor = 4.65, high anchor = 5.01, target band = 4.48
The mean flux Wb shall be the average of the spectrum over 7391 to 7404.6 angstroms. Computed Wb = 4.51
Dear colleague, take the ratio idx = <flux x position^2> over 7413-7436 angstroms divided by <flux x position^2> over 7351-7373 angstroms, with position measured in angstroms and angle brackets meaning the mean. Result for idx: 1.40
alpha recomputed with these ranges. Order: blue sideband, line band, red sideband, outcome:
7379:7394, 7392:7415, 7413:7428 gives 4.3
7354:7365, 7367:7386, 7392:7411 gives 0.8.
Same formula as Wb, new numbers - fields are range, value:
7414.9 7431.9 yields 6.89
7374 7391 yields 4.49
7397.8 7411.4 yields 4.59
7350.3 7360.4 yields 4.75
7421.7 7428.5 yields 7.01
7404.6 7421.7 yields 6.06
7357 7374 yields 4.58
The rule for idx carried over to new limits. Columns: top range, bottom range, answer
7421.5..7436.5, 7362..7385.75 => 1.31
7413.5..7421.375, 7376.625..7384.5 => 1.65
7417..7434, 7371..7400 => 1.48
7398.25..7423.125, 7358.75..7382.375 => 1.28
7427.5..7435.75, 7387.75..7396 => 1.09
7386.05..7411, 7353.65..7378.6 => 1.00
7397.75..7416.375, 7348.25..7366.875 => 1.07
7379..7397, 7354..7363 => 0.95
